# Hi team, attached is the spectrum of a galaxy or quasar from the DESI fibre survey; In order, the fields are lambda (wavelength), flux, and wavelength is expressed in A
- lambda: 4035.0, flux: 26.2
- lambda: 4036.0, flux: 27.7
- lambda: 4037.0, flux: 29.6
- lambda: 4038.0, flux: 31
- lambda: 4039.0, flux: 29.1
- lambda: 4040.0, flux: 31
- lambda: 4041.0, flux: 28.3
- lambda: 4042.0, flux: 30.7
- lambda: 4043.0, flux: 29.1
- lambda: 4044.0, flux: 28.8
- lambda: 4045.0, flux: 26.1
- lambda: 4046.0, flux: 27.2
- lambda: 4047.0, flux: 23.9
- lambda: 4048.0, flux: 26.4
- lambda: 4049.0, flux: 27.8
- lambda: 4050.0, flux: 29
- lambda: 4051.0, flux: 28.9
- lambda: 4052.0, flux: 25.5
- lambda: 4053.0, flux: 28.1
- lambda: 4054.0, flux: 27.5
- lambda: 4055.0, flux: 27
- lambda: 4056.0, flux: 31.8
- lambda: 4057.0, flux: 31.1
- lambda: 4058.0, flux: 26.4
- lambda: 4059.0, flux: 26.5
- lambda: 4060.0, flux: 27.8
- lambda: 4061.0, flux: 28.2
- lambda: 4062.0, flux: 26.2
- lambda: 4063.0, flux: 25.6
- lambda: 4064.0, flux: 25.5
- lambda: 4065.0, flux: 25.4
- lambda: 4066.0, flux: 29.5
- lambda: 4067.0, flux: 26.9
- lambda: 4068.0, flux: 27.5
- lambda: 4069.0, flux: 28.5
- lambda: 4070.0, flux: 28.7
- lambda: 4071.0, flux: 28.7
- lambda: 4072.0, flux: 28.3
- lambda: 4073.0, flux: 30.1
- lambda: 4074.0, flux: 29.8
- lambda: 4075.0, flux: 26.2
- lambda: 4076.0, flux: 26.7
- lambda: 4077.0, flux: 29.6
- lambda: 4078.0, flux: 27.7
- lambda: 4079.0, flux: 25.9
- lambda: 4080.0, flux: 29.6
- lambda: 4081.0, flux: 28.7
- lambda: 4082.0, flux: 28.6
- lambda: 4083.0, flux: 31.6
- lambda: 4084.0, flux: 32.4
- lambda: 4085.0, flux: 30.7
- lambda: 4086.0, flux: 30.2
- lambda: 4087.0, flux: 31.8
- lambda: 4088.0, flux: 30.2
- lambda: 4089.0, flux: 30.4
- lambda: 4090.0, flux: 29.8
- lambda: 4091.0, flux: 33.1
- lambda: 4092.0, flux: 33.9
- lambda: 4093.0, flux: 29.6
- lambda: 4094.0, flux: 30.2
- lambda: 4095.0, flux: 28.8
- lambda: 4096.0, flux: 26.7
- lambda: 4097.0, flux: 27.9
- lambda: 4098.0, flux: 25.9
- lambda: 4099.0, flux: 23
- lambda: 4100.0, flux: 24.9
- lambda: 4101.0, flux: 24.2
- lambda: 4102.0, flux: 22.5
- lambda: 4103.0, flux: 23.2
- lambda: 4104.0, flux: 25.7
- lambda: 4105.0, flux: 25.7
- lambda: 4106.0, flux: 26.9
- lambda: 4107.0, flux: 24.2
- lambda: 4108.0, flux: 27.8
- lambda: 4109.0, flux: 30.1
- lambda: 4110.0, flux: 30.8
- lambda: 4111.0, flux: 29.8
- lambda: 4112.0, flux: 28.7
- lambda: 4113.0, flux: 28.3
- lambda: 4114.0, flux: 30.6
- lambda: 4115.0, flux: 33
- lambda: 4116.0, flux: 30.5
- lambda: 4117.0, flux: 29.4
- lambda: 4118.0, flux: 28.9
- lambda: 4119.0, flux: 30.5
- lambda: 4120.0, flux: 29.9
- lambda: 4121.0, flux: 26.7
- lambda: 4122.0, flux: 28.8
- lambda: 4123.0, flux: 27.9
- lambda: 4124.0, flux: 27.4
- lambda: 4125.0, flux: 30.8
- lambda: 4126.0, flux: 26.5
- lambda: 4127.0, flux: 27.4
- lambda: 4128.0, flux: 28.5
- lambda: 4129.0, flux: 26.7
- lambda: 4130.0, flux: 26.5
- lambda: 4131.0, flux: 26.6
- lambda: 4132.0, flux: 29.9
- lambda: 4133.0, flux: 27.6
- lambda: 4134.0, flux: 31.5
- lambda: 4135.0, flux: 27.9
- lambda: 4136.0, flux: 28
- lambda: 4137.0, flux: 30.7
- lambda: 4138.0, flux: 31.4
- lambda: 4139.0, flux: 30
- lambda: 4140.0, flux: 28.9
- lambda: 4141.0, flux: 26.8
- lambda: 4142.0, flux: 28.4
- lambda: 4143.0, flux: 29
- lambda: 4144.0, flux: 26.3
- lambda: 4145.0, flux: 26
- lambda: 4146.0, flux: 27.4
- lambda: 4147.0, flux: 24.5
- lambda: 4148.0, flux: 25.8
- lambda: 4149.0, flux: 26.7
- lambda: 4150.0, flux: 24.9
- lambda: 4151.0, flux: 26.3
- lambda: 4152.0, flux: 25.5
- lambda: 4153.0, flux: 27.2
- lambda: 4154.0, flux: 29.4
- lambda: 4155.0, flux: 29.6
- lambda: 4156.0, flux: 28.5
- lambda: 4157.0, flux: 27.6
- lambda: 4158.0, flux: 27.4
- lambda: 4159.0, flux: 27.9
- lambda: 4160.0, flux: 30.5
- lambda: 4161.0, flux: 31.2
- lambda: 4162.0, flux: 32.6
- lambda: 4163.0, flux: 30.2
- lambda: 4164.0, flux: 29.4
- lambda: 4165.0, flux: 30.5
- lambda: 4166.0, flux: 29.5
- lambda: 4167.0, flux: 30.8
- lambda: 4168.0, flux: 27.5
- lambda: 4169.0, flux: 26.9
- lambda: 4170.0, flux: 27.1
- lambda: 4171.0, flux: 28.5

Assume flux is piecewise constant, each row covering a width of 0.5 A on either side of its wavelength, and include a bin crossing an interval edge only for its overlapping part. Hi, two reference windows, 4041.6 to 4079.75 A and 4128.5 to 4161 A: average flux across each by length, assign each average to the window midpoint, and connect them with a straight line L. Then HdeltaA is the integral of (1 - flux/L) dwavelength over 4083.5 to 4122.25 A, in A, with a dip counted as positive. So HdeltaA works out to -1.1 A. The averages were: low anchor 27.8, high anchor 27.9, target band 28.6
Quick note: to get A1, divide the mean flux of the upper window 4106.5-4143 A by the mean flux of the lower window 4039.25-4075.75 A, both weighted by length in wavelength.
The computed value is 1.0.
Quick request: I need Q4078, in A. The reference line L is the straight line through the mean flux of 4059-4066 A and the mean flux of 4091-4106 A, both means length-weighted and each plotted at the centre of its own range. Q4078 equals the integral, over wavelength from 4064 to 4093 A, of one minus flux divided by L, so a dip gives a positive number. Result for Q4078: -2.7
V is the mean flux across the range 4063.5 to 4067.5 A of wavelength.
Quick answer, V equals 26.8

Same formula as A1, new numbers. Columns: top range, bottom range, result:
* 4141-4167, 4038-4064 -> 1.01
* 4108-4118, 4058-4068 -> 1.12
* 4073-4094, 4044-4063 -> 1.08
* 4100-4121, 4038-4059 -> 0.99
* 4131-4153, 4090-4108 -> 1.03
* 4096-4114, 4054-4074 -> 0.95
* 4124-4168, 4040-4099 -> 0.99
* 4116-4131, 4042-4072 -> 1.02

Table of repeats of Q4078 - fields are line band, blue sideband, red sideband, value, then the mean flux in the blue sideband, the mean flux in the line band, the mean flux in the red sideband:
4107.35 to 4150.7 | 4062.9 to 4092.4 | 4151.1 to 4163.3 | 0.8 A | 29.1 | 28.4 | 28.9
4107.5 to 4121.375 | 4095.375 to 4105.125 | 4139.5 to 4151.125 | -2.2 A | 25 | 29.7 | 26.8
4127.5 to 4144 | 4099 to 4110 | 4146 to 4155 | -1.5 A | 25.6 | 28.6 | 26.5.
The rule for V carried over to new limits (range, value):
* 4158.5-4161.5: 29.9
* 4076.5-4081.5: 28.3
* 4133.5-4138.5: 29.9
